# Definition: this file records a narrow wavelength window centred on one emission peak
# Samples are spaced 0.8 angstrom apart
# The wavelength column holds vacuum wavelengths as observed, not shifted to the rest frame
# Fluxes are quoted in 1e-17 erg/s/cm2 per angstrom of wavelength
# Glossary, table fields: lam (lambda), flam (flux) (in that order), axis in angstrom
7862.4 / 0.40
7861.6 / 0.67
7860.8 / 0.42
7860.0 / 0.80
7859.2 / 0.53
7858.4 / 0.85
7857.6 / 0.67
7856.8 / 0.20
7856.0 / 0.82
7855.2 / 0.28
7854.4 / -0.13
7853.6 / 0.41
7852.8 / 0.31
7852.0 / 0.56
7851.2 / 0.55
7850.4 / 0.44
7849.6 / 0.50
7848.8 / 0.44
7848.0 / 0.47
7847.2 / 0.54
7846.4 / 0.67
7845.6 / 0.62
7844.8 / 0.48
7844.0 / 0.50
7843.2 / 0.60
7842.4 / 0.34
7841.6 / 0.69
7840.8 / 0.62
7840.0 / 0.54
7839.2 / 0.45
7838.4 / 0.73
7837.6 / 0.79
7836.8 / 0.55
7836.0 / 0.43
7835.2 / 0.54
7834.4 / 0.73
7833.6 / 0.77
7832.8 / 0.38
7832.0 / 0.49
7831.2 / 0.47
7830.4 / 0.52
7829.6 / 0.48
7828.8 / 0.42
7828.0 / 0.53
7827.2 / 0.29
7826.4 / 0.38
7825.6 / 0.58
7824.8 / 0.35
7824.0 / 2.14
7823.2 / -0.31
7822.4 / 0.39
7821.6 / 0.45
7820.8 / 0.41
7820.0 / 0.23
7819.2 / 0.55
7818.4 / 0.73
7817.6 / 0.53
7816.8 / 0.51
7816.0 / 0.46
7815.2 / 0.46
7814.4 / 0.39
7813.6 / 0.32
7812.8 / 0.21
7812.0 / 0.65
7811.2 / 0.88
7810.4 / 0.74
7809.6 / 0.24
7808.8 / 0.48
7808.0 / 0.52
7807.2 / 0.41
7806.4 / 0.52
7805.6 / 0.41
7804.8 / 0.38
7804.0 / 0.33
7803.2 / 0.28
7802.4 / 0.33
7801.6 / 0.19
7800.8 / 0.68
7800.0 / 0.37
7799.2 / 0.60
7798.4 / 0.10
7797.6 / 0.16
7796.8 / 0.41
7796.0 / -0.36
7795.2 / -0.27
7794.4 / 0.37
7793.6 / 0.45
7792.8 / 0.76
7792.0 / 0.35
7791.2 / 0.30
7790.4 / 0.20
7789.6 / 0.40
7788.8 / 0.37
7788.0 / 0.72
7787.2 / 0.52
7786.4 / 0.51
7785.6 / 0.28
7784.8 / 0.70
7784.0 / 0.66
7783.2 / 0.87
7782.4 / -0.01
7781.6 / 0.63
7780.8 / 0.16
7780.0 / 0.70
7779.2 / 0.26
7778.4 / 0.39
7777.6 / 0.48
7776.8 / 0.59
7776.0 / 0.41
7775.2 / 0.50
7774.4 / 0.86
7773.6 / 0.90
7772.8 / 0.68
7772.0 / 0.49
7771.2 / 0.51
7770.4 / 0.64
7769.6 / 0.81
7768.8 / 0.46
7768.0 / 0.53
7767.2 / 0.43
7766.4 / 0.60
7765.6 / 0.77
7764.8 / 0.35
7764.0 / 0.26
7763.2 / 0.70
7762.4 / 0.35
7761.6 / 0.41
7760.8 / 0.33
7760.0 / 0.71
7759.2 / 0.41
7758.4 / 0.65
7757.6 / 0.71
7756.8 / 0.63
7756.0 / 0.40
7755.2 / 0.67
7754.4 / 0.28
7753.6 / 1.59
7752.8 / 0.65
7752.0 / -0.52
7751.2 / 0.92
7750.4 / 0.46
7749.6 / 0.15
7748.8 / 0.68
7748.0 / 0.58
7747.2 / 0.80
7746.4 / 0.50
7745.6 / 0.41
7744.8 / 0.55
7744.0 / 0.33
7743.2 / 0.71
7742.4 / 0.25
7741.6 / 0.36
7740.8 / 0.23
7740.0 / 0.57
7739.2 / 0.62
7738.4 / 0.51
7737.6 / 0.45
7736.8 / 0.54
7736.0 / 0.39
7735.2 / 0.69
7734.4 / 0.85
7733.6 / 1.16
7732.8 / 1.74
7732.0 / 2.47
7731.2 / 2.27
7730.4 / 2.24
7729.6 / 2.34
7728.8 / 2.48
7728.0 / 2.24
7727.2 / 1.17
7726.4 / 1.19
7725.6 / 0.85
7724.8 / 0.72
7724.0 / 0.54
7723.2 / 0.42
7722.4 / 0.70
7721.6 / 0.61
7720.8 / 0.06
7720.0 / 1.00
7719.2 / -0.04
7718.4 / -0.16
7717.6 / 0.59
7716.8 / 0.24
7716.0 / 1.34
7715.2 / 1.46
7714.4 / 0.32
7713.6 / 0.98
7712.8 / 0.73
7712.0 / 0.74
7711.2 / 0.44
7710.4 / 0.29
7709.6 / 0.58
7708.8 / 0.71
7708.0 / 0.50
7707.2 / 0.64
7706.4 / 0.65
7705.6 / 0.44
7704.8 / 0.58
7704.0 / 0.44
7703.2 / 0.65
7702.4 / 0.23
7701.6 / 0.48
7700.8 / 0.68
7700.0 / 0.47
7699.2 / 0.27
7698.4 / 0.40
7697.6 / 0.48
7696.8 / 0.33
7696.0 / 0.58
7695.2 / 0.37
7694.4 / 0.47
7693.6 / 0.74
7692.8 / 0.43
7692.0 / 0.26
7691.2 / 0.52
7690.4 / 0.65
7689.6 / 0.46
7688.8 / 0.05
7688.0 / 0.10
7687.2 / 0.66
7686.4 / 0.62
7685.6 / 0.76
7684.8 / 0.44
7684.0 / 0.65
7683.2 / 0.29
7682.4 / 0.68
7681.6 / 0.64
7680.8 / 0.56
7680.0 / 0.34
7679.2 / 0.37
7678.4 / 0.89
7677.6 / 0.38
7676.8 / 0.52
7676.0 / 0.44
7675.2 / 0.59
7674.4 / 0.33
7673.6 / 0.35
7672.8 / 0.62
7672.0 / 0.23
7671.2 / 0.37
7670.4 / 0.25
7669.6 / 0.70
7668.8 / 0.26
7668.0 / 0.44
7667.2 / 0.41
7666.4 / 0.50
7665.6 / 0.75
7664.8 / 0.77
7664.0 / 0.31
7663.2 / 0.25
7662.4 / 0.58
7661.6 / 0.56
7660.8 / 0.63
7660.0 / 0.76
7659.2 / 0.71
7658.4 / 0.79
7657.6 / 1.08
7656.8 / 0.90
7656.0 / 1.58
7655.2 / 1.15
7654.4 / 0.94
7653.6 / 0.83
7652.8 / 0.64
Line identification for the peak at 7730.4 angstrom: [O III]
